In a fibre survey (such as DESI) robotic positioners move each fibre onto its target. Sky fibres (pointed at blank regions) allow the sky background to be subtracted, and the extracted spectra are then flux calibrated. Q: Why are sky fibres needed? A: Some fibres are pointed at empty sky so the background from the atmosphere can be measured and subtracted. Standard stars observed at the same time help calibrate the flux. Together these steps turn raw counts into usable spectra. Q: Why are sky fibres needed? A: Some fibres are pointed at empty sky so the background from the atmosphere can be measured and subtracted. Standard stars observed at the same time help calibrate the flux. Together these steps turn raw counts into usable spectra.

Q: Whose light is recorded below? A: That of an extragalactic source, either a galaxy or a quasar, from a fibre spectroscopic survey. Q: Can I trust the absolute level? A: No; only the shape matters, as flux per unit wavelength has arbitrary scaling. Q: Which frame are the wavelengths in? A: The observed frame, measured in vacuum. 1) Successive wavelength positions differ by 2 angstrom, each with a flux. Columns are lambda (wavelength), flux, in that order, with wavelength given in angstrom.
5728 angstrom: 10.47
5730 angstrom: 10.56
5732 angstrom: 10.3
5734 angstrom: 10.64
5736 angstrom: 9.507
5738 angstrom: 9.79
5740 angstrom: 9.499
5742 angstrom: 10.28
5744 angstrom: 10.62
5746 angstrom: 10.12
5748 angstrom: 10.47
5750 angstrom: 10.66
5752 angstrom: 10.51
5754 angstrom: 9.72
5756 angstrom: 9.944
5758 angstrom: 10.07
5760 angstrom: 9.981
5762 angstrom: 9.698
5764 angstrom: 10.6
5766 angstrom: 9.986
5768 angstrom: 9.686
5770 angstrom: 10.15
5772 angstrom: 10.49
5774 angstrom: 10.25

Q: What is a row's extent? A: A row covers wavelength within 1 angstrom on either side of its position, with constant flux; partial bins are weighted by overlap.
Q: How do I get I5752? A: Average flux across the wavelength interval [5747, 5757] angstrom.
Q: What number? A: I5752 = 10.3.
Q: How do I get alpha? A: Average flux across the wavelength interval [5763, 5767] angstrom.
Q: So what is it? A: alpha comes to 10.3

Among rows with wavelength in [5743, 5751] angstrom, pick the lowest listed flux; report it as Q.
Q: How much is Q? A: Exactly 10.12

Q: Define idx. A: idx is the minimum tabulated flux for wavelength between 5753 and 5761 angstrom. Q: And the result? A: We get 9.72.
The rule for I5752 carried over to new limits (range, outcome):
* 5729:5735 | 10.5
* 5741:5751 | 10.4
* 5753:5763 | 9.88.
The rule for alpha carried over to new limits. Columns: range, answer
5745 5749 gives 10.3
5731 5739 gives 10.1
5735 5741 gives 9.6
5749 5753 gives 10.6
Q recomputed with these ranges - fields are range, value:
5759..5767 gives 9.698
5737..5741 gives 9.499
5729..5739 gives 9.507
